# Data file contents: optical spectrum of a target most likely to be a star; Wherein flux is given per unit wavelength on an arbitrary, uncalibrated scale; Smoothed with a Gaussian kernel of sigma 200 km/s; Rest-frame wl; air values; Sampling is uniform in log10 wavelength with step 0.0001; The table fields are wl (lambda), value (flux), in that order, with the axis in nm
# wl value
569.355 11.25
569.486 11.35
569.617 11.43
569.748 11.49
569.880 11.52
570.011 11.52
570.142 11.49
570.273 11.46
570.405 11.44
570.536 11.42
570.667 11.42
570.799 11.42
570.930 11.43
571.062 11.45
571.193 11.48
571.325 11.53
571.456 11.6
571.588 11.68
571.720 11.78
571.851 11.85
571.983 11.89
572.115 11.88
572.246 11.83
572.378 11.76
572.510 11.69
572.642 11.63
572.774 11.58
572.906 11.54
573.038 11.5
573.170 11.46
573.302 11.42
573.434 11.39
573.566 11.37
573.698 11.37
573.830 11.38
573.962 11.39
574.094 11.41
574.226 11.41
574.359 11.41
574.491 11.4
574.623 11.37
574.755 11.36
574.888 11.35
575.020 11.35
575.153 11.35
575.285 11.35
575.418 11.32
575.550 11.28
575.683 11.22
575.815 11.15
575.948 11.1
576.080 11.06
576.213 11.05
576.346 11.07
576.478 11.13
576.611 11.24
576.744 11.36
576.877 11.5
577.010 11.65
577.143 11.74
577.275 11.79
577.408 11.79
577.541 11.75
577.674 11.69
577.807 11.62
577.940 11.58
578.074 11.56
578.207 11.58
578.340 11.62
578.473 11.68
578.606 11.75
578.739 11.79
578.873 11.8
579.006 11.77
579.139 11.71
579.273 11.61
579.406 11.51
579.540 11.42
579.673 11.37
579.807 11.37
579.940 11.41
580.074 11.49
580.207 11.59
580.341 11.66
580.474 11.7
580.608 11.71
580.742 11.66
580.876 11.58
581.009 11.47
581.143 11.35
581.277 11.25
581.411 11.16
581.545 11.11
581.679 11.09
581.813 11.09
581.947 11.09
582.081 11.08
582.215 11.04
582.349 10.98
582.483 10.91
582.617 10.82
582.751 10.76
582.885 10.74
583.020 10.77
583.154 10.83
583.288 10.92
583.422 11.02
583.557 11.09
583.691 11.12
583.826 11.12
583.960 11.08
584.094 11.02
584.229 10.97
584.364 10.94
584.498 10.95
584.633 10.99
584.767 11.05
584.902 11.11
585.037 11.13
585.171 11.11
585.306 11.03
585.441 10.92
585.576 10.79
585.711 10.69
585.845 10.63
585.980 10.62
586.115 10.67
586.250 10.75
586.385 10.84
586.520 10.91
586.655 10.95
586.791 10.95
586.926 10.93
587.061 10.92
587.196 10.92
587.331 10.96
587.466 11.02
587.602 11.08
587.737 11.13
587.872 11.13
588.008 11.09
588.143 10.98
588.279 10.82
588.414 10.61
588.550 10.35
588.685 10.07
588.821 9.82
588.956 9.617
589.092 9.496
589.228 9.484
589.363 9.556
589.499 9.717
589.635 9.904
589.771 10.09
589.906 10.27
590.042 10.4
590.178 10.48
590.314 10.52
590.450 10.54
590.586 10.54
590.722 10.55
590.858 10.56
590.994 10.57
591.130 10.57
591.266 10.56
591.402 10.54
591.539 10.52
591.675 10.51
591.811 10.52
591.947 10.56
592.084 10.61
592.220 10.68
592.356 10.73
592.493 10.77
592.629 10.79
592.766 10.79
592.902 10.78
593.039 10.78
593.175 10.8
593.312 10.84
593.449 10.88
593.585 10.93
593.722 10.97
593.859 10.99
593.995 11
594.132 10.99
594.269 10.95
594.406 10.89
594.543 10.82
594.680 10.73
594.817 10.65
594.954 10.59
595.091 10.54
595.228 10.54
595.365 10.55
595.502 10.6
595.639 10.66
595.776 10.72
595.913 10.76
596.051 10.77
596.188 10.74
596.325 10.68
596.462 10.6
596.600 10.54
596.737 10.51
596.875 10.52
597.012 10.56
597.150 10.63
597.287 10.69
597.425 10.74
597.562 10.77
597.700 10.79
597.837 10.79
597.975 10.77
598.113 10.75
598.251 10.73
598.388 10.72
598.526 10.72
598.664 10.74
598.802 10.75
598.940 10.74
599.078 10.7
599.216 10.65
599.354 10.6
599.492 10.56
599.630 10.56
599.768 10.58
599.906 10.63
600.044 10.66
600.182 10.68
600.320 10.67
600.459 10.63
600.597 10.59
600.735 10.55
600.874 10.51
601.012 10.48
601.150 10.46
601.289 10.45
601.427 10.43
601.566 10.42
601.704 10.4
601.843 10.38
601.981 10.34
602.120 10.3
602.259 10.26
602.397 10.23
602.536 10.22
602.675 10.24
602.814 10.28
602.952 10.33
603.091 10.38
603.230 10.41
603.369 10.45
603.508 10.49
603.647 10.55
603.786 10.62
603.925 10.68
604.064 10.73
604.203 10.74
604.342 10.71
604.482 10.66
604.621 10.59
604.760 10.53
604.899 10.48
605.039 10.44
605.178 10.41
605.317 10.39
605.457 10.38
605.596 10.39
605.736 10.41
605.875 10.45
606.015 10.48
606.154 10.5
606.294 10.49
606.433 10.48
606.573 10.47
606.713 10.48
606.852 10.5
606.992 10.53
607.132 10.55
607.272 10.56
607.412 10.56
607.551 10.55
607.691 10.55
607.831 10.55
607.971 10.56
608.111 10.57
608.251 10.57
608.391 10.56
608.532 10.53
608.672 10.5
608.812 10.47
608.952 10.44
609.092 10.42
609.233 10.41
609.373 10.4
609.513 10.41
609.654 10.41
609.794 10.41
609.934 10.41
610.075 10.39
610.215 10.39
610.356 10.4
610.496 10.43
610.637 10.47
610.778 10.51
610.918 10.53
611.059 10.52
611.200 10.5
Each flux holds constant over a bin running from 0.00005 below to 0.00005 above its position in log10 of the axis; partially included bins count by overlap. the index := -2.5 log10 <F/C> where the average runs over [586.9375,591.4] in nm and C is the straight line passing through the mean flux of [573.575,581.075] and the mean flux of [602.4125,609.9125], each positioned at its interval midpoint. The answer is 0.06 mag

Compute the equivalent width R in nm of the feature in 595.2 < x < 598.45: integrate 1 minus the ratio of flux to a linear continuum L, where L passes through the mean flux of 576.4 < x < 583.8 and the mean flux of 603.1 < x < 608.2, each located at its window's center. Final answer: 0.043 nm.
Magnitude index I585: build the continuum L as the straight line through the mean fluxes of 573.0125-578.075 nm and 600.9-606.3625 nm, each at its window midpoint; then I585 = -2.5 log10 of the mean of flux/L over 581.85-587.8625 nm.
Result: 0.014 mag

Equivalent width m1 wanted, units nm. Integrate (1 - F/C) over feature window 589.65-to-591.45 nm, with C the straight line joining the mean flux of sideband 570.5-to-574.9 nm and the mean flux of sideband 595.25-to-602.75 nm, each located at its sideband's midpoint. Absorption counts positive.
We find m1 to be 0.07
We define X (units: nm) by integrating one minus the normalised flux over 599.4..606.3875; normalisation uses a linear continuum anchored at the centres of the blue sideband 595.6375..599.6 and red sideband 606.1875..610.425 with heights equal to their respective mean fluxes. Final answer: 0.07 nm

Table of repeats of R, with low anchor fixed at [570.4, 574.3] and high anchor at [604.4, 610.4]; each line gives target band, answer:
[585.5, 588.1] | 0.05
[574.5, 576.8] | 0.04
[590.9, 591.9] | 0.04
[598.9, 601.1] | 0.02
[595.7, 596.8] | 0.02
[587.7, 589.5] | 0.13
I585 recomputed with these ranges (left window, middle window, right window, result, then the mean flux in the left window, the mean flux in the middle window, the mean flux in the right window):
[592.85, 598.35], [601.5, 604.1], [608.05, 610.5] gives 0.02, 10.7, 10.4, 10.5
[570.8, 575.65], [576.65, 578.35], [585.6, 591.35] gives -0.04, 11.5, 11.6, 10.5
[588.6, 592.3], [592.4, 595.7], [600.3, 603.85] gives -0.05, 10.3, 10.8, 10.4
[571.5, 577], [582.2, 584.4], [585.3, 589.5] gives -0.01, 11.4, 10.9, 10.6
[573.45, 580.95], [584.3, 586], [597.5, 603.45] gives 0.02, 11.5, 10.9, 10.5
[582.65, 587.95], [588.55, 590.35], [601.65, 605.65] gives 0.09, 10.9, 9.96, 10.4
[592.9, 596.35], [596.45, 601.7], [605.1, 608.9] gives 0.01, 10.8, 10.6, 10.5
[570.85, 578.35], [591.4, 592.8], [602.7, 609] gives 0.03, 11.5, 10.6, 10.5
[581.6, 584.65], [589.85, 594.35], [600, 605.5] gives 0.01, 11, 10.7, 10.5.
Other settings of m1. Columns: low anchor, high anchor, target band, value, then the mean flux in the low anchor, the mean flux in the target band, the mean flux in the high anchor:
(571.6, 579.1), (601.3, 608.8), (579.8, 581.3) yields -0.03 nm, 11.5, 11.5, 10.5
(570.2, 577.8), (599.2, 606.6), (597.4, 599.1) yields -0.02 nm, 11.5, 10.7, 10.5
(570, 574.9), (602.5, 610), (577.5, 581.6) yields -0.09 nm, 11.5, 11.6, 10.5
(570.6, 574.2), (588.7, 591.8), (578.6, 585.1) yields -0.23 nm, 11.6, 11.2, 10.2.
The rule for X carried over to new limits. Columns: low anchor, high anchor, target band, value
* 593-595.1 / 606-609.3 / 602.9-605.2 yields 0.01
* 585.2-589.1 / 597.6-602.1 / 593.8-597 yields -0.02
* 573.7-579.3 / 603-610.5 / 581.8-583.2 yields 0.04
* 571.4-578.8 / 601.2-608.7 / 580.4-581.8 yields -0.01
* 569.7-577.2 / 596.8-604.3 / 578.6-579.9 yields -0.04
